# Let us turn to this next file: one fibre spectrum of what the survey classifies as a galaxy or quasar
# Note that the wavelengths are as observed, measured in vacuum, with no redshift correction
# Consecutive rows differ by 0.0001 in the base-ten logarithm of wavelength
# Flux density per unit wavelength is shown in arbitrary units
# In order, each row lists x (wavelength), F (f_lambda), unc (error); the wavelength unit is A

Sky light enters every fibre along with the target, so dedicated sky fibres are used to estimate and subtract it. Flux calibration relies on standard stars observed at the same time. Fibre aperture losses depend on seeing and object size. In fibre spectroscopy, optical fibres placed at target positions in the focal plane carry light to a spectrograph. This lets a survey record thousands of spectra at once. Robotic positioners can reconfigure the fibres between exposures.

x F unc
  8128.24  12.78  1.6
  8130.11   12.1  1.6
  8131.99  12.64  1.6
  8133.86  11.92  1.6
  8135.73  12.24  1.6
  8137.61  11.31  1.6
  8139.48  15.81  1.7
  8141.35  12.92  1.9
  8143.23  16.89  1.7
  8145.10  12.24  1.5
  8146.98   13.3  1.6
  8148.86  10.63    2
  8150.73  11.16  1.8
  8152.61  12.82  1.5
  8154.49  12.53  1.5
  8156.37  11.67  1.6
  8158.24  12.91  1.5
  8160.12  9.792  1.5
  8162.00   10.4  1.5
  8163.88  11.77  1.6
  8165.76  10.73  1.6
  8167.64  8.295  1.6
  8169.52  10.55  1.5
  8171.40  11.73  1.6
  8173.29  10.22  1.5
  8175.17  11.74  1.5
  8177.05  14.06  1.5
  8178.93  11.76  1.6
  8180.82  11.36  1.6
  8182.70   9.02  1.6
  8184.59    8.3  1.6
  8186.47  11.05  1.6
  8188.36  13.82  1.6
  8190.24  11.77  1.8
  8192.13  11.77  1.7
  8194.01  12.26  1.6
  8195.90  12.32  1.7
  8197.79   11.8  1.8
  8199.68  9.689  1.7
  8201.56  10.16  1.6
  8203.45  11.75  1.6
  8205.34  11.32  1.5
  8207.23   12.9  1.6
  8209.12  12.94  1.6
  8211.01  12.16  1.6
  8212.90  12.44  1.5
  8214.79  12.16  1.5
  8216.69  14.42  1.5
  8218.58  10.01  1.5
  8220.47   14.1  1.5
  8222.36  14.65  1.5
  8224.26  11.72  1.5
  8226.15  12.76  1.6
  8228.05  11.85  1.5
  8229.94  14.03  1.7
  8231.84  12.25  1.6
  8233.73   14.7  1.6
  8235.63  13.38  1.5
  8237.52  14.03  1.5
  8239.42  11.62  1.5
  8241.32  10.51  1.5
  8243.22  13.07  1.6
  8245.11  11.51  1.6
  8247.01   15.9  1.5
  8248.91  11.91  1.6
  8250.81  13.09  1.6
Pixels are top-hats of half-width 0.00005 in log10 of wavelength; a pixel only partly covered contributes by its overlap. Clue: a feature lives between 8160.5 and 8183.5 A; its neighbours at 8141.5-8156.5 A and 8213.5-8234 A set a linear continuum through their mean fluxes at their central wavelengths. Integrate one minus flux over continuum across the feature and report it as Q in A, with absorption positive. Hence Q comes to 3.27 A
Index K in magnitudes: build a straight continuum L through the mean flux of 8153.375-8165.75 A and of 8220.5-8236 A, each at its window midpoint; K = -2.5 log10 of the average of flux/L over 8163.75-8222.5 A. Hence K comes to 0.06 mag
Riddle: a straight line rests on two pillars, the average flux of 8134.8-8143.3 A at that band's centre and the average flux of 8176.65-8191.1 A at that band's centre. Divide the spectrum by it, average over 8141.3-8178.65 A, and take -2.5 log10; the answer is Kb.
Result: 0.06 mag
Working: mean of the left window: 13.5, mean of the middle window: 11.8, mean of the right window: 11.3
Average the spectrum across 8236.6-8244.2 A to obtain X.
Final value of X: 12.3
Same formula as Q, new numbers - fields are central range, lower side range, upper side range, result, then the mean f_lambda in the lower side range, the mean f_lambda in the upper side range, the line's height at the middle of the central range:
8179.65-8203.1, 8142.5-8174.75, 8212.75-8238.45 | 2.2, 11.6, 13.1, 12.3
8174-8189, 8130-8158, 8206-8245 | 1.7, 12.7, 12.7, 12.7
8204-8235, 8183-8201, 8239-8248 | -2.0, 11.3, 12.6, 12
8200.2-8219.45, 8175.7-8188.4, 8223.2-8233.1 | 0.1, 11.2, 12.6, 12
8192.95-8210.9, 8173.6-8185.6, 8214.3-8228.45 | 0.3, 11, 12.8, 11.9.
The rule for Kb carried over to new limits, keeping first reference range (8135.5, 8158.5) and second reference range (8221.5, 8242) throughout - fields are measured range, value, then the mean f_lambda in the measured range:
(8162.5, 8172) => 0.21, 10.6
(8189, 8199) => 0.08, 12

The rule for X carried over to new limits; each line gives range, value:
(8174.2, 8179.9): 12.5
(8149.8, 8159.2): 12.2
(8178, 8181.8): 11.5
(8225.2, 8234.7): 13.1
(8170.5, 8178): 11.9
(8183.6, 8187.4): 9.66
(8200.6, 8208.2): 11.5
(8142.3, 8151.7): 12.8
